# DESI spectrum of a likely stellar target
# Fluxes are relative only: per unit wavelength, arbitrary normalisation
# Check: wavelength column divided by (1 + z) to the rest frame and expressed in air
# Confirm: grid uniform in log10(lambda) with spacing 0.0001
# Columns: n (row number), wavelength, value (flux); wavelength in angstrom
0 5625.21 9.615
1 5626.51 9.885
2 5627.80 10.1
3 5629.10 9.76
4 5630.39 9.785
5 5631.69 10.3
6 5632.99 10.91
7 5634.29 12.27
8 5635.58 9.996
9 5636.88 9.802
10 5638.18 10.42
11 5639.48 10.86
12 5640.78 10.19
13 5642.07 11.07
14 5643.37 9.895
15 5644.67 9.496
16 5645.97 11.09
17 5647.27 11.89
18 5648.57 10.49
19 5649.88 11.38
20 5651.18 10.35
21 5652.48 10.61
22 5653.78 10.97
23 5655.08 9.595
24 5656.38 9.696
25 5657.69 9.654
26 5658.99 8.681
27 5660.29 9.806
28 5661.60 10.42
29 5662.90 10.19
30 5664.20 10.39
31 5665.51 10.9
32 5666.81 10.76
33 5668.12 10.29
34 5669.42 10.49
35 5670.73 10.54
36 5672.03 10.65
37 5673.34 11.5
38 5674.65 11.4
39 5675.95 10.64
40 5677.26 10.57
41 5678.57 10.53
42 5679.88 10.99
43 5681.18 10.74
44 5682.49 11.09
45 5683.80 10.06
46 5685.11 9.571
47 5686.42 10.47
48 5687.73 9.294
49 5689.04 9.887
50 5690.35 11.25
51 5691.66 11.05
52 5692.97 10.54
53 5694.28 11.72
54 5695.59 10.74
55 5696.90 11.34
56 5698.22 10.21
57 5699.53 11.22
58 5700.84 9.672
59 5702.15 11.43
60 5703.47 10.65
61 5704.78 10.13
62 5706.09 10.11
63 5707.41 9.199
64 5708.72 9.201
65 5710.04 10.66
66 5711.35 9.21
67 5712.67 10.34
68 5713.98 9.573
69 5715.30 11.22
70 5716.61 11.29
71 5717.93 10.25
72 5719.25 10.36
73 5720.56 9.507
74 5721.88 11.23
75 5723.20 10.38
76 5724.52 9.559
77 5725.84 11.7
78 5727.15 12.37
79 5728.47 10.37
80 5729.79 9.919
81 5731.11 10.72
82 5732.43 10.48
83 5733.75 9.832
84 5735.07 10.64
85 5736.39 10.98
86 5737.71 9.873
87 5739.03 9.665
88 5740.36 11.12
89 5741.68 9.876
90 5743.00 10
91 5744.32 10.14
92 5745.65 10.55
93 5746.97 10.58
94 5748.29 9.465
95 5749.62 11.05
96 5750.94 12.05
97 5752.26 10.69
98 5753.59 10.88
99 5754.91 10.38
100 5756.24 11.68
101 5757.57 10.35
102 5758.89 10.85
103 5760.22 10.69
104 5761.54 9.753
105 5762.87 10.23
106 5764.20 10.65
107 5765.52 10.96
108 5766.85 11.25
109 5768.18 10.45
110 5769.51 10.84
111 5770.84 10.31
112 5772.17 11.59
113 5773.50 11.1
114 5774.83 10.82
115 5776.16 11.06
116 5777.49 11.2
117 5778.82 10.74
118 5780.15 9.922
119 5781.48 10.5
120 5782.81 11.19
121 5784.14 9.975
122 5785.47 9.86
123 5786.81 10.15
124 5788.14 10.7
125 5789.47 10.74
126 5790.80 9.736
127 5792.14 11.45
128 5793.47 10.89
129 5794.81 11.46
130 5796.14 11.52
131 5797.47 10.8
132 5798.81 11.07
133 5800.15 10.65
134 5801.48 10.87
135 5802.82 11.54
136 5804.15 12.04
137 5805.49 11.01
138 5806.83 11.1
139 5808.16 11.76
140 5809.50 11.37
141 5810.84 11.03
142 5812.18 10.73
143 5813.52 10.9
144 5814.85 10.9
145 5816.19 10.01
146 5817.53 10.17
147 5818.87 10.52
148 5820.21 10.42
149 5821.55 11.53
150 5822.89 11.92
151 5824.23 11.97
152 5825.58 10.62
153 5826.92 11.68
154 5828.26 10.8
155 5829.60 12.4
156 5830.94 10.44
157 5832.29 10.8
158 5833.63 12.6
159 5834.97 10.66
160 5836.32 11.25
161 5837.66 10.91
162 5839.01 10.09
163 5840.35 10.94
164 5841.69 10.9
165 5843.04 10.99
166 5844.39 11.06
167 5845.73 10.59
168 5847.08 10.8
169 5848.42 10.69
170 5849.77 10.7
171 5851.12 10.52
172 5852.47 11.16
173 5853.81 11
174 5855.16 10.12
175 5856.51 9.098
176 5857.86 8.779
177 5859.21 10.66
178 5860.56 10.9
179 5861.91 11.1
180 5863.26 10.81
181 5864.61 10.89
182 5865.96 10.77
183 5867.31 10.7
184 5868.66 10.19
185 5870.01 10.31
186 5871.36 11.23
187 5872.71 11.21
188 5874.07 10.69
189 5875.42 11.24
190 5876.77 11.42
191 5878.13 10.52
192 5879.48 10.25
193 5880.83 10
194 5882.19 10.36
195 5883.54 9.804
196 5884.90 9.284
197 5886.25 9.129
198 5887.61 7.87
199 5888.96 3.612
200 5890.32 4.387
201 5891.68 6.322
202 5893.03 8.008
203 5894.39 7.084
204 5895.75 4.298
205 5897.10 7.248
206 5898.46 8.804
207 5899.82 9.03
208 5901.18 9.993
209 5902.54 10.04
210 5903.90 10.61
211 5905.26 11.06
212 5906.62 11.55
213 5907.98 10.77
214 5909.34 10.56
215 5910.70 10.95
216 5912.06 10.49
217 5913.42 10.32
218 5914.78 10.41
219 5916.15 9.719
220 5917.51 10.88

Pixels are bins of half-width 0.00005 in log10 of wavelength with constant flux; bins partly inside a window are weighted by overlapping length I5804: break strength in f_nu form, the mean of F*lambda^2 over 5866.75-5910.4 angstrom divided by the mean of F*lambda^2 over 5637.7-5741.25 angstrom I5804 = 0.95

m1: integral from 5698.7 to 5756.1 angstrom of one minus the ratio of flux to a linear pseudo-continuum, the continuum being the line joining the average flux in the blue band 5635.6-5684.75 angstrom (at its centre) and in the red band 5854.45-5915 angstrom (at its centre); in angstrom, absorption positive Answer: -1.3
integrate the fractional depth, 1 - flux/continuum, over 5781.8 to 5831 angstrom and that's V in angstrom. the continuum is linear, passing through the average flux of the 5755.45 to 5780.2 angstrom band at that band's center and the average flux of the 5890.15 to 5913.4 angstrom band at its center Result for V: -3.4 angstrom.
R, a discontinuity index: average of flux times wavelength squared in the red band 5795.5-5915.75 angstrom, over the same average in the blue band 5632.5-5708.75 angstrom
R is 1.05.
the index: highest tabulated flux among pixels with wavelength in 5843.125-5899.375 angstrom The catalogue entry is 11.42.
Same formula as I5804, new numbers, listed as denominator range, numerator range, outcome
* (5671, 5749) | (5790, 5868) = 1.09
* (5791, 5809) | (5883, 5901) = 0.68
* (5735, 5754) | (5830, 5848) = 1.08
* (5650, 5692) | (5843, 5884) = 1.09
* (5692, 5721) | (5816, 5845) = 1.11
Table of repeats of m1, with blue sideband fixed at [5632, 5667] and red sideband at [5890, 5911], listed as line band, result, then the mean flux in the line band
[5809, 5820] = -1.5 angstrom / 10.7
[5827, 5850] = -4.4 angstrom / 11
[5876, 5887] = -1.4 angstrom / 10.1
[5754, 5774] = -2.1 angstrom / 10.7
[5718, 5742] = -1.4 angstrom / 10.5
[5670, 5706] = -1.7 angstrom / 10.7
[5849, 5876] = -4.5 angstrom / 10.6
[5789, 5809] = -3.5 angstrom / 11.1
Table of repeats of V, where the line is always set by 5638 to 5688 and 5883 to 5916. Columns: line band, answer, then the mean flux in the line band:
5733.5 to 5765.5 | -2.12 angstrom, 10.5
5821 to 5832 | -2.43 angstrom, 11.4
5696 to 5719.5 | -0.44 angstrom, 10.3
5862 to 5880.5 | -3.61 angstrom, 10.8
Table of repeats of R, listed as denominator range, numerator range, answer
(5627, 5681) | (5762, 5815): 1.09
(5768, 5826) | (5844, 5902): 0.90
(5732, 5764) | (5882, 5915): 0.89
